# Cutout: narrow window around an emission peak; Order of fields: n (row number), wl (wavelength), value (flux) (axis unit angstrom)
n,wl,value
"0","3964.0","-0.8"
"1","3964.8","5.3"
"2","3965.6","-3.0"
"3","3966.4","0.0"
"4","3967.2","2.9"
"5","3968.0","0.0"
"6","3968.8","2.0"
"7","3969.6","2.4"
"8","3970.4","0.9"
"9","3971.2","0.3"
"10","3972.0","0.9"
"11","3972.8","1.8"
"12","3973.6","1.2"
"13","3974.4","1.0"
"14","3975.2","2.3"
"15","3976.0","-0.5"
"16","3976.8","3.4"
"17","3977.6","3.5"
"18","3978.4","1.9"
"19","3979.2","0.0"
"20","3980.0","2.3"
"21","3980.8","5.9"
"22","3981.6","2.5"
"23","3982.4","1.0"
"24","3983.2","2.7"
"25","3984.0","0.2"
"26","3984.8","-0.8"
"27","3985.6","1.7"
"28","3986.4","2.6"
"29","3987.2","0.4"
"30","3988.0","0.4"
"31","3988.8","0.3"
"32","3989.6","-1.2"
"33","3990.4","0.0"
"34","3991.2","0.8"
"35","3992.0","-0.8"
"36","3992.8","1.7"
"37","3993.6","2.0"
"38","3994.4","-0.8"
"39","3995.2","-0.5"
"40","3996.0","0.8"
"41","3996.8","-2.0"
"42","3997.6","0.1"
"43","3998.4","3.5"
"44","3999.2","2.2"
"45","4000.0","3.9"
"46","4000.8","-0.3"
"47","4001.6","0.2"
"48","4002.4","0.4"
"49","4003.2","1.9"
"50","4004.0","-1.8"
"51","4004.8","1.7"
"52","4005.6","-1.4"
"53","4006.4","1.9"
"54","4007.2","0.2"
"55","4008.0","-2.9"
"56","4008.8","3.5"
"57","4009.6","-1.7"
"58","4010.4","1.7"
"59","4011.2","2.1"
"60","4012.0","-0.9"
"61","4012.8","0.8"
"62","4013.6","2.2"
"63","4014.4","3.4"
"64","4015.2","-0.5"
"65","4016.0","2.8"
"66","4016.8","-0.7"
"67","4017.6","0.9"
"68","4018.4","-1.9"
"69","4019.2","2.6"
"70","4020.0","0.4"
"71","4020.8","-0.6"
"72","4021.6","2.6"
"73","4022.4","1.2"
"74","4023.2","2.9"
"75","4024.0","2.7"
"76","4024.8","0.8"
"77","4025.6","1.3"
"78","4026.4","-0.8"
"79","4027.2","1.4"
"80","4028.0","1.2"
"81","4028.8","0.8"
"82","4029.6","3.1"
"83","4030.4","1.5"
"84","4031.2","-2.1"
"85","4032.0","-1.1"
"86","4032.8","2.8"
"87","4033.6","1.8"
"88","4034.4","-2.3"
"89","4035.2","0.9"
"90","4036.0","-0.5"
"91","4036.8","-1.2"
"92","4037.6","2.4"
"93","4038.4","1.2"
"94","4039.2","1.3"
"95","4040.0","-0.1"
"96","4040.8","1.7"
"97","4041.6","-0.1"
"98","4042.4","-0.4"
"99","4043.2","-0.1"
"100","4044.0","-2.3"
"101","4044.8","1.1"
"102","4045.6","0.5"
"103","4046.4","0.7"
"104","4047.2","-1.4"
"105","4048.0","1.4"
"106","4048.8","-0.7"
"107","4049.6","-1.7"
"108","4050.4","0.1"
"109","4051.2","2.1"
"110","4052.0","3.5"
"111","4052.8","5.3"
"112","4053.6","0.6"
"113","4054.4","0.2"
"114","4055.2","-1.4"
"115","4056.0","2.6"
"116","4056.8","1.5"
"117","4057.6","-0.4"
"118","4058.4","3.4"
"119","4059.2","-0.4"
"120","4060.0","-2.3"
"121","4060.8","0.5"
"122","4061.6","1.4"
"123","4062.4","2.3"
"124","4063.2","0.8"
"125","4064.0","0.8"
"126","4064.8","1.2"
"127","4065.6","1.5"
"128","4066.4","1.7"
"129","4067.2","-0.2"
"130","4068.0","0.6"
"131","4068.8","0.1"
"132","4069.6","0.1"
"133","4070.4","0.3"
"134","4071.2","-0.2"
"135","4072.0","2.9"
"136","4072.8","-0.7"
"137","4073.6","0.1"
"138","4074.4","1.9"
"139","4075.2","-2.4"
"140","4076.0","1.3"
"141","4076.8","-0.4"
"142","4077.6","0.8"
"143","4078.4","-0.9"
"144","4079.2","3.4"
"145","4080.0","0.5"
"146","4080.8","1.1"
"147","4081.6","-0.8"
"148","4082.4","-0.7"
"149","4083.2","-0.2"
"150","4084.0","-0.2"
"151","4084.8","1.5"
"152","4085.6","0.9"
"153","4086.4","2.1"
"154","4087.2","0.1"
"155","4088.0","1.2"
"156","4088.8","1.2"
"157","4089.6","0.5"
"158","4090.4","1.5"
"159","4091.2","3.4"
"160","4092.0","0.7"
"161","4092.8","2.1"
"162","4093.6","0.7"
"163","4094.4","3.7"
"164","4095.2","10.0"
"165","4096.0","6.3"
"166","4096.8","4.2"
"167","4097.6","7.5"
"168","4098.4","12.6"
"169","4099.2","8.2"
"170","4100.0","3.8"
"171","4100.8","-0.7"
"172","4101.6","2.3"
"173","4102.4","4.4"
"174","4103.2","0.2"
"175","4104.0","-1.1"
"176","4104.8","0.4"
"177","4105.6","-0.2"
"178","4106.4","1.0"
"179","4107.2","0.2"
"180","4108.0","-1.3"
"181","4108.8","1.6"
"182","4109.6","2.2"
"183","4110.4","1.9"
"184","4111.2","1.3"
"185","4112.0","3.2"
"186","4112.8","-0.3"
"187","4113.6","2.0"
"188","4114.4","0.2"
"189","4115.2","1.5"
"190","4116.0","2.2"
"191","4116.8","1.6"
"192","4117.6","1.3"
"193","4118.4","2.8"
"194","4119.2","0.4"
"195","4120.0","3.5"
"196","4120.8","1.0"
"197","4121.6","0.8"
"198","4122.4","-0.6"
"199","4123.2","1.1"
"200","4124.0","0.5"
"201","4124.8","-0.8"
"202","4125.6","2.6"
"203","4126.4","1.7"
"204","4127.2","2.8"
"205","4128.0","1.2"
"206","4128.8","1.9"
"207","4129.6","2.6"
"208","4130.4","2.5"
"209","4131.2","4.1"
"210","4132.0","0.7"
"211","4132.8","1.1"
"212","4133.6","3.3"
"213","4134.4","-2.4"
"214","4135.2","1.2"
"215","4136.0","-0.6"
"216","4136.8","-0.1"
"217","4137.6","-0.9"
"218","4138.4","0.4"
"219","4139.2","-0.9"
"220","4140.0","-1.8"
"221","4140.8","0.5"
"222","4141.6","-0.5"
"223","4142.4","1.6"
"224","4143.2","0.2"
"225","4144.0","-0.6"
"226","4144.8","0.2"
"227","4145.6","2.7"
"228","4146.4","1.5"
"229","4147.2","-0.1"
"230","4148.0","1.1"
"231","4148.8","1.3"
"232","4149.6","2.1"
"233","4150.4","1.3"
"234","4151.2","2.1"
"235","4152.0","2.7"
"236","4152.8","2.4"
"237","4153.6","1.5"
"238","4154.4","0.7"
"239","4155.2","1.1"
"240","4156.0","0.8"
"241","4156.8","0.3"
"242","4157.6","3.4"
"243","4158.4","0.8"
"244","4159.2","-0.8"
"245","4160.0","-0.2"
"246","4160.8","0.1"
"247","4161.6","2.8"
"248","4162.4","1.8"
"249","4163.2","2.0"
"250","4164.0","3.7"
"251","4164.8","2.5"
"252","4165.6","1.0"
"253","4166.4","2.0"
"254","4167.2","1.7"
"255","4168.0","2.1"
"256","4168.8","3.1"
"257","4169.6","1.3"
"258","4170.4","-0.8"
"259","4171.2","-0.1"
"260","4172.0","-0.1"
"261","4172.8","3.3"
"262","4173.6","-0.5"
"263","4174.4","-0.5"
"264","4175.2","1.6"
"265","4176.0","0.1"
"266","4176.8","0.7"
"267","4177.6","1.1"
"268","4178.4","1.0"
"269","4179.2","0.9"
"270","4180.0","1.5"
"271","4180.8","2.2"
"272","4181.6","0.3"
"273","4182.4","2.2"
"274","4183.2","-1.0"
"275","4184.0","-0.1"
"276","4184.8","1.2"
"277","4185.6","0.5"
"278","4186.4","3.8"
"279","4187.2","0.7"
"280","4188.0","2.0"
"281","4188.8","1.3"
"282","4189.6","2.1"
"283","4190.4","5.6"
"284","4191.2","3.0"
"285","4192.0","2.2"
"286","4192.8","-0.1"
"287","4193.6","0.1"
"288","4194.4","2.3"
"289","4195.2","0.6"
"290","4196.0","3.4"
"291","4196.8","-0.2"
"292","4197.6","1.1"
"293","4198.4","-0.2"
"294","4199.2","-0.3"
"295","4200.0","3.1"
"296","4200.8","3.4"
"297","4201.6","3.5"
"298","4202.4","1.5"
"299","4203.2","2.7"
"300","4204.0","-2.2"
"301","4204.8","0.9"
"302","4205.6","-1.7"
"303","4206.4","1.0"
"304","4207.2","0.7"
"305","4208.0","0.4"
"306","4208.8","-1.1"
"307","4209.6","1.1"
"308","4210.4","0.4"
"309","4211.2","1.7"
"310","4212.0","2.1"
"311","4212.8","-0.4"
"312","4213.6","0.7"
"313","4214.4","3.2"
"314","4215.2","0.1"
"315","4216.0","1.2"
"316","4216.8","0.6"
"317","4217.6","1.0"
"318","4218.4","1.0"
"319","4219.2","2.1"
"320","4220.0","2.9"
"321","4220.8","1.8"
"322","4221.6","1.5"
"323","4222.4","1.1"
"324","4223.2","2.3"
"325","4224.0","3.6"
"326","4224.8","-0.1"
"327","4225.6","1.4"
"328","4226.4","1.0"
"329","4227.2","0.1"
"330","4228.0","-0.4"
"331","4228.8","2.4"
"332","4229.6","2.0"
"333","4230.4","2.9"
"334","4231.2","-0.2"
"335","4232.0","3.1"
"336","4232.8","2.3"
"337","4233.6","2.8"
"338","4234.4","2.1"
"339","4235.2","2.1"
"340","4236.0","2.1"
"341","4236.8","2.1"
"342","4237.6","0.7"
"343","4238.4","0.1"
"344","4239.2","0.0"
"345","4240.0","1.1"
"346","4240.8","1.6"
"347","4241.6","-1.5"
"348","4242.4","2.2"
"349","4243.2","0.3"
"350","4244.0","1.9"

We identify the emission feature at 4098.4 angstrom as [O II] 3727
